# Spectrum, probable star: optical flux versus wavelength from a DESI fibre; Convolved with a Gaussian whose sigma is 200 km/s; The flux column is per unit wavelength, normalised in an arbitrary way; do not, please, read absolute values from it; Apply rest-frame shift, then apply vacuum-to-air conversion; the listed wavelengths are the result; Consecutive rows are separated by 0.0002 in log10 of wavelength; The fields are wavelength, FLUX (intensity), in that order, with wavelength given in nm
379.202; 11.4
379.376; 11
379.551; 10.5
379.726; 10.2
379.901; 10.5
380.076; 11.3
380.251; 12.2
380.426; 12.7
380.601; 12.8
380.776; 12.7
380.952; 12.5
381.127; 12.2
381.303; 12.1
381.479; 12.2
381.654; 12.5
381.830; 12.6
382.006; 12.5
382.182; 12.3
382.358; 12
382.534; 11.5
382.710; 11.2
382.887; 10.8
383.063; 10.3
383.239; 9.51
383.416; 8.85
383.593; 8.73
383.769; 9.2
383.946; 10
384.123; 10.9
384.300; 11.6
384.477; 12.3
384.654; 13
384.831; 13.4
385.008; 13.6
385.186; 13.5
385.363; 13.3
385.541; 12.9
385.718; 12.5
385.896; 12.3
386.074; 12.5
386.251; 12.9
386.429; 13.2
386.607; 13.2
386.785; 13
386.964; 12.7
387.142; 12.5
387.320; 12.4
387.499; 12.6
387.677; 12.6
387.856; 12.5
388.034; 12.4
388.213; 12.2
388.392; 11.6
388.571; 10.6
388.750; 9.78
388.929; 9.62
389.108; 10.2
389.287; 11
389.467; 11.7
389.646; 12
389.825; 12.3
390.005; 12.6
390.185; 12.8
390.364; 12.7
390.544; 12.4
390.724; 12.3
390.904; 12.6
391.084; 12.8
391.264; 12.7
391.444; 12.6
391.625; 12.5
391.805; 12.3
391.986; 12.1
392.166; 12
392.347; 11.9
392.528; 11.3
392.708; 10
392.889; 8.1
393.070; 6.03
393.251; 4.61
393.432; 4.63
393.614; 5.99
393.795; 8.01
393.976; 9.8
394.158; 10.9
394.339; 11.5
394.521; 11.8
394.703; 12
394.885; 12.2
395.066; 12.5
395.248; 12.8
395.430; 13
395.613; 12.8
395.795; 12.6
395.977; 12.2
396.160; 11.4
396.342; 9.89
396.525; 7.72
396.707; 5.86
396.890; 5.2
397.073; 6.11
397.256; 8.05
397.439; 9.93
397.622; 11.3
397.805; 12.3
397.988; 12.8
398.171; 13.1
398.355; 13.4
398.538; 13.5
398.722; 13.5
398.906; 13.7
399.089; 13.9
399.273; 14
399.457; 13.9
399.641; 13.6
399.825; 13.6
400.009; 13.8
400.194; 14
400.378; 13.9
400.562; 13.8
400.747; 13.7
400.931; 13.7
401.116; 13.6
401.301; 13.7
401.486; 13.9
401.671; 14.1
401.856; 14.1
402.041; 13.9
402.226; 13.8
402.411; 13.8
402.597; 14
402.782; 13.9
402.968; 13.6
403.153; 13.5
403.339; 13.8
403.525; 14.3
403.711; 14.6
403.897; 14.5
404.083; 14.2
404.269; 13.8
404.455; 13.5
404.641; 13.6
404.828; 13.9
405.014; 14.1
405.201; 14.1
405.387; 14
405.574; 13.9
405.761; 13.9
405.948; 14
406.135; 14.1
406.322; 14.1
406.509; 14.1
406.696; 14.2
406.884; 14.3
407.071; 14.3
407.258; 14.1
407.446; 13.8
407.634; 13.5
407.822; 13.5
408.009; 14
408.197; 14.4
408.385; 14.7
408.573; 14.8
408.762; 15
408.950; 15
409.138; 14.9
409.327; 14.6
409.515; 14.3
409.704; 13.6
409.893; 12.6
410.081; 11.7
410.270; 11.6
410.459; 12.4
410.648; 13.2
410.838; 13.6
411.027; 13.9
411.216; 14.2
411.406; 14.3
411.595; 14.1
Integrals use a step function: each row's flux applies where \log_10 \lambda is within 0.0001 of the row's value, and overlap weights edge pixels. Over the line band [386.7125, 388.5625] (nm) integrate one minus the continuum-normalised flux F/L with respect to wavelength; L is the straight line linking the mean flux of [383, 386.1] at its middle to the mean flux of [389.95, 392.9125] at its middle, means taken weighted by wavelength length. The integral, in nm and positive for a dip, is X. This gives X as -0.09 nm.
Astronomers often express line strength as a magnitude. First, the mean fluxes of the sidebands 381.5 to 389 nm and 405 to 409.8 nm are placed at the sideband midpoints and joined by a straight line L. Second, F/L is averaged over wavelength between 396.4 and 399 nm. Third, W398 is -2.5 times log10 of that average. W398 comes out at 0.25 mag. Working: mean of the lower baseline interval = 11.9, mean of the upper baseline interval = 14.2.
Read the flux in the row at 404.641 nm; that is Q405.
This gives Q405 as 13.6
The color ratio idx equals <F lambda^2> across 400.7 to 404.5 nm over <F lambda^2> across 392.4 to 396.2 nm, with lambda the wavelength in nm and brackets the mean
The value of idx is 1.42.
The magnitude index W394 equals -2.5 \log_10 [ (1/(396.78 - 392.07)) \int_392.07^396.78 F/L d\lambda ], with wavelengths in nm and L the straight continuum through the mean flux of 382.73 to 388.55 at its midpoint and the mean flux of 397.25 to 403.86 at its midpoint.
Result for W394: 0.26 mag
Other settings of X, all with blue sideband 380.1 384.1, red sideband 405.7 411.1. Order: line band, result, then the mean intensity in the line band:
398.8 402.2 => -0.180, 13.8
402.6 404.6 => -0.081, 14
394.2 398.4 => 0.617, 10.9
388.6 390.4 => 0.105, 11.4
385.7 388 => -0.161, 12.7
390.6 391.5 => -0.025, 12.6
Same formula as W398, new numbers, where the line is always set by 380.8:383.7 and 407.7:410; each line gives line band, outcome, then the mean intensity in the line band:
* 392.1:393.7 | 0.455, 8.23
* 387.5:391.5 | 0.022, 11.9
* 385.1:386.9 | -0.101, 12.9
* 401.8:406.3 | -0.017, 14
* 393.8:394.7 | 0.173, 10.8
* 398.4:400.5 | -0.042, 13.8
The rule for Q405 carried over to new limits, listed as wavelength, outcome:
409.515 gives 14.3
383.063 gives 10.3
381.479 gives 12.2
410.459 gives 12.4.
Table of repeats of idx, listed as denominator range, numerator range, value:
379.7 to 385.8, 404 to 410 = 1.36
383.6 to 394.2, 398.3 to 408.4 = 1.31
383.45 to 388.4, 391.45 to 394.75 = 0.83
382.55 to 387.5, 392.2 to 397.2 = 0.86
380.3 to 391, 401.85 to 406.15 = 1.28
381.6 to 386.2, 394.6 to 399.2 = 1.03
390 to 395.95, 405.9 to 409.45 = 1.39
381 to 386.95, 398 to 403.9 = 1.26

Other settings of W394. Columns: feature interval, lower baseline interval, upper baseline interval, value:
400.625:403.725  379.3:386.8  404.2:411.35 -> -0.04 mag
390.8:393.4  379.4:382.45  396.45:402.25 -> 0.14 mag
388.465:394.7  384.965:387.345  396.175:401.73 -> 0.17 mag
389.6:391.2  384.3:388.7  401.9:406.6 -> 0.03 mag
